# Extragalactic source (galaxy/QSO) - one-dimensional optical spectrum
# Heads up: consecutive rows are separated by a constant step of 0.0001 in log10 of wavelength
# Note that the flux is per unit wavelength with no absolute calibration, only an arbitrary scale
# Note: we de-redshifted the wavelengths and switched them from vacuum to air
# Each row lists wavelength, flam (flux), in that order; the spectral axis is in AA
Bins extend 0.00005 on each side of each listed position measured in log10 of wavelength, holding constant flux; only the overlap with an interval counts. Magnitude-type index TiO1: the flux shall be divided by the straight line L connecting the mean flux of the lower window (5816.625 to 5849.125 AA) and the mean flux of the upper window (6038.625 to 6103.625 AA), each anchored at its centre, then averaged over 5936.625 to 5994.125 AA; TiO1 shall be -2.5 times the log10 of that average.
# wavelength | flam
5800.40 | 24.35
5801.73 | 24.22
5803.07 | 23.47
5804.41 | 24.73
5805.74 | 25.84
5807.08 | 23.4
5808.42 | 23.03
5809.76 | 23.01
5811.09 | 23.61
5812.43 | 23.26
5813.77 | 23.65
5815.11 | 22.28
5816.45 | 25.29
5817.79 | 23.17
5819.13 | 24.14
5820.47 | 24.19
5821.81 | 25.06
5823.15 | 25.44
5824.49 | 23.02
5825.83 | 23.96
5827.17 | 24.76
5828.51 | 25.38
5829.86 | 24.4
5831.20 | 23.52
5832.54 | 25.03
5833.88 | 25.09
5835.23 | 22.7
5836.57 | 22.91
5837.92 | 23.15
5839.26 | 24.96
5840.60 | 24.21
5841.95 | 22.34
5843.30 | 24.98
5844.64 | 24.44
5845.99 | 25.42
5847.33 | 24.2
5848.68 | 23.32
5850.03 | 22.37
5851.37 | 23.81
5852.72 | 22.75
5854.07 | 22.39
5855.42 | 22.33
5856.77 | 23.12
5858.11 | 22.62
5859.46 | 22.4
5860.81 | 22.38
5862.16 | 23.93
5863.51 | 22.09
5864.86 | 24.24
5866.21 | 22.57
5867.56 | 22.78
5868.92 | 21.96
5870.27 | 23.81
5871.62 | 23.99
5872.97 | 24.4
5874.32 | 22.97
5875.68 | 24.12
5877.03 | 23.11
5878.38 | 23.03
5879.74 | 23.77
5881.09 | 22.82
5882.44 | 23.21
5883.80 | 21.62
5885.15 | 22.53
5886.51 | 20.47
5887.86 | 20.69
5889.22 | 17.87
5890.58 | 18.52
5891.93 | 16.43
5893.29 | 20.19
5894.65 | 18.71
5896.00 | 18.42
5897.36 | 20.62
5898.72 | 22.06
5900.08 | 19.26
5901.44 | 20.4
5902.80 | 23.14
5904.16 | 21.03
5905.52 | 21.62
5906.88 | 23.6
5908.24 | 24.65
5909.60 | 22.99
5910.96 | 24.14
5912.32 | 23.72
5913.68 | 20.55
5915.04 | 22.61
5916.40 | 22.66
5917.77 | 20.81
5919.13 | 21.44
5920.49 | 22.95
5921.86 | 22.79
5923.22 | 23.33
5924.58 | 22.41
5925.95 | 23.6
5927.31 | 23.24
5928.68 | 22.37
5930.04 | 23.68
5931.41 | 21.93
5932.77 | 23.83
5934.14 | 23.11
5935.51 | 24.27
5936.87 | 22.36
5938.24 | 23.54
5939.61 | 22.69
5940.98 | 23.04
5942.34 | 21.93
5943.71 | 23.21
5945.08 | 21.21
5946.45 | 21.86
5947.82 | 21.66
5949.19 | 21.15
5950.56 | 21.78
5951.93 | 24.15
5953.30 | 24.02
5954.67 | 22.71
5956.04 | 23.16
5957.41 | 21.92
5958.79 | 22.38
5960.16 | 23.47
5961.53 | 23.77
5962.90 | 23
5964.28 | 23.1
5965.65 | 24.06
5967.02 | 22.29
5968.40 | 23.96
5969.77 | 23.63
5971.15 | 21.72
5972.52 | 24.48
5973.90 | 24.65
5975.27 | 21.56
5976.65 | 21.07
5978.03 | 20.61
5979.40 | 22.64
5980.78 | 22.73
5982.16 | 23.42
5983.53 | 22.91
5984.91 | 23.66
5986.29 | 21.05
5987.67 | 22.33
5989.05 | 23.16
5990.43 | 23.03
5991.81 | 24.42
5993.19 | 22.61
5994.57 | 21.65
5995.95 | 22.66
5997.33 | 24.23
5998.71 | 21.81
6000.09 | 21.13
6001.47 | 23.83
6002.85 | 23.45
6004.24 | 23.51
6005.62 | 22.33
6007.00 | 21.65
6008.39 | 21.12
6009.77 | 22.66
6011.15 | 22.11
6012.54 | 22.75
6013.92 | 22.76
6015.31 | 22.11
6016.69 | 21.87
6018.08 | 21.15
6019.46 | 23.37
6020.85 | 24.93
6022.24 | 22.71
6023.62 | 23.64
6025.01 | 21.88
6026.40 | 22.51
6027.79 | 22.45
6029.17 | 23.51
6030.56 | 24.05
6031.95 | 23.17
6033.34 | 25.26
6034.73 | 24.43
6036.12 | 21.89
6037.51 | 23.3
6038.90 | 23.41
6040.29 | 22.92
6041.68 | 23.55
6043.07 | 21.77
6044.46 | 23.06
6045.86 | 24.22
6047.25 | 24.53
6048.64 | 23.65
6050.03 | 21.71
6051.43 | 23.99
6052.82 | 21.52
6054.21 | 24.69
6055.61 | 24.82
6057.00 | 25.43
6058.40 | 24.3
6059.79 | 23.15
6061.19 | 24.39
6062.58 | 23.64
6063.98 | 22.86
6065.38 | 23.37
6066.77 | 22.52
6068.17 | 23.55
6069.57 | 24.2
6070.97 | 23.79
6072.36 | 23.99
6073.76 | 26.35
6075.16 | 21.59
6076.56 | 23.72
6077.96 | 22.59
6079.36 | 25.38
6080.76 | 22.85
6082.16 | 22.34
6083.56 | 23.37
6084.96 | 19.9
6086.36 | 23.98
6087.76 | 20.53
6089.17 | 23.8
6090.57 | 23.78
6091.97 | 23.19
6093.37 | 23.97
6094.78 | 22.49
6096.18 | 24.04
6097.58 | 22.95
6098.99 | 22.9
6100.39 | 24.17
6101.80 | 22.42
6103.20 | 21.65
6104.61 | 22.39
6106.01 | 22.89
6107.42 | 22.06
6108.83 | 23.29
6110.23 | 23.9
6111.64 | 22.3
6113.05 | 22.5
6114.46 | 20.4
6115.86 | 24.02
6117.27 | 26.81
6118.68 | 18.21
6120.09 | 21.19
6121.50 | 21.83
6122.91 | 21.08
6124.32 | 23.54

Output 0.04 mag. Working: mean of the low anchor 24.2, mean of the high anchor 23.3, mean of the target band 22.8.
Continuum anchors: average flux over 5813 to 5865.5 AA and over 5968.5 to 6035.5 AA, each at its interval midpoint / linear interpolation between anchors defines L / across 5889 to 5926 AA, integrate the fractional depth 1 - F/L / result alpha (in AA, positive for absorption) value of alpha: 3.0 AA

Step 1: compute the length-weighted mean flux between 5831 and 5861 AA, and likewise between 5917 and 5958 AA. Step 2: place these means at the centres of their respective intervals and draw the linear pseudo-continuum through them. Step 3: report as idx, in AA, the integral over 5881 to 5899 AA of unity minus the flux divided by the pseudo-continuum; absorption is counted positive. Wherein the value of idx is 2.3 AA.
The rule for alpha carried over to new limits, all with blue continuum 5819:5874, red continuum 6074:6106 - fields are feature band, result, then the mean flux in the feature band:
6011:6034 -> 0.2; 23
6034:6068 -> -0.6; 23.5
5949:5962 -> 0.2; 22.9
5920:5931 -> 0.2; 23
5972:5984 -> 0.3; 22.6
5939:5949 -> 0.5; 22.2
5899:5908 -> 0.7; 21.7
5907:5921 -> 0.5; 22.7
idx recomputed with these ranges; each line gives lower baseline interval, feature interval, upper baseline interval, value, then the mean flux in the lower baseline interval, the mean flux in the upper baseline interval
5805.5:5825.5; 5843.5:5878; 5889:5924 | -1.0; 23.8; 21.4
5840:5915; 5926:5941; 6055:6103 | -0.3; 22.3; 23.4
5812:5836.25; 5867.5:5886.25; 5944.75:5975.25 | 0.4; 24.1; 22.9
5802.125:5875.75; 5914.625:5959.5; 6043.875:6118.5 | 1.6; 23.7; 23.3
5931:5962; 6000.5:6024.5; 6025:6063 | 0.6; 22.7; 23.5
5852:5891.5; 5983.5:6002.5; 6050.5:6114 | 0.1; 22.5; 23.3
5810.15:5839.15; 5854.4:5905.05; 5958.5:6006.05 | 3.8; 24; 22.9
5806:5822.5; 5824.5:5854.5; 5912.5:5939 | -0.5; 23.7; 22.7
